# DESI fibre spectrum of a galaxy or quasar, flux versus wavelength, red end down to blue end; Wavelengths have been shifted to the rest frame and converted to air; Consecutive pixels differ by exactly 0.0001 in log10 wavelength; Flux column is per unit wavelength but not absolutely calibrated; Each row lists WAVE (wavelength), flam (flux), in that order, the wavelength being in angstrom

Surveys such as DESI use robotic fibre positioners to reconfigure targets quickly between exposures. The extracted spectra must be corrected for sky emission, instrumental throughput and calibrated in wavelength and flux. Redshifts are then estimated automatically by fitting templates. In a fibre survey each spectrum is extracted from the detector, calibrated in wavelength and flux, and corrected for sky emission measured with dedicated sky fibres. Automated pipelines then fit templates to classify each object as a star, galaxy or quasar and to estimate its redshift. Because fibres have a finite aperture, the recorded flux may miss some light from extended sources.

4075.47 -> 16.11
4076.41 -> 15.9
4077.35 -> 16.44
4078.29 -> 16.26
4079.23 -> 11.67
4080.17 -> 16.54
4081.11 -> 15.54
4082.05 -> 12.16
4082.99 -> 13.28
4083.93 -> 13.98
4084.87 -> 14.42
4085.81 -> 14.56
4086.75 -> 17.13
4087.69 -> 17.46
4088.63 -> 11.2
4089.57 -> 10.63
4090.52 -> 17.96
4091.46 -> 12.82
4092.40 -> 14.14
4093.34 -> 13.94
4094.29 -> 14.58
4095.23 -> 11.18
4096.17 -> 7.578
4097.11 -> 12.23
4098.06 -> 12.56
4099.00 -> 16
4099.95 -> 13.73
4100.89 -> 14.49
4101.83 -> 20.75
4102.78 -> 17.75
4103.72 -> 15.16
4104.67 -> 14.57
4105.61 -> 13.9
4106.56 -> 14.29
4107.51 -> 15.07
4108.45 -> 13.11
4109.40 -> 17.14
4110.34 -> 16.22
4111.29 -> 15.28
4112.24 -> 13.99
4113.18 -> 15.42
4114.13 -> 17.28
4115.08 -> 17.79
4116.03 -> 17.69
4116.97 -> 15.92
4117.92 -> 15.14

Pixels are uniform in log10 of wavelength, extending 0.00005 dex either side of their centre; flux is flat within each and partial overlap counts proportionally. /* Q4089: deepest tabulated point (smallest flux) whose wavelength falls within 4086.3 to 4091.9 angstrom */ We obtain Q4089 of 10.63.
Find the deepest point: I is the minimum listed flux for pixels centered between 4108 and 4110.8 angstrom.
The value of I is 13.11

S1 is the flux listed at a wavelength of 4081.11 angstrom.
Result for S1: 15.54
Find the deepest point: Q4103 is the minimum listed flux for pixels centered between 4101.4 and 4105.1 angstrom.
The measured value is 14.57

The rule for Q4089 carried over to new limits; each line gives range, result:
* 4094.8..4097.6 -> 7.578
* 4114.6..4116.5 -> 17.69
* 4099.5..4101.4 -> 13.73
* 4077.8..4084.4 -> 11.67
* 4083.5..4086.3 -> 13.98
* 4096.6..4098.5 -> 12.23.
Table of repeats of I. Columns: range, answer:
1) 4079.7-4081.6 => 15.54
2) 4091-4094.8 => 12.82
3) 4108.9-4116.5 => 13.99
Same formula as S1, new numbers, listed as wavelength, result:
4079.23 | 11.67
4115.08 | 17.79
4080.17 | 16.54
